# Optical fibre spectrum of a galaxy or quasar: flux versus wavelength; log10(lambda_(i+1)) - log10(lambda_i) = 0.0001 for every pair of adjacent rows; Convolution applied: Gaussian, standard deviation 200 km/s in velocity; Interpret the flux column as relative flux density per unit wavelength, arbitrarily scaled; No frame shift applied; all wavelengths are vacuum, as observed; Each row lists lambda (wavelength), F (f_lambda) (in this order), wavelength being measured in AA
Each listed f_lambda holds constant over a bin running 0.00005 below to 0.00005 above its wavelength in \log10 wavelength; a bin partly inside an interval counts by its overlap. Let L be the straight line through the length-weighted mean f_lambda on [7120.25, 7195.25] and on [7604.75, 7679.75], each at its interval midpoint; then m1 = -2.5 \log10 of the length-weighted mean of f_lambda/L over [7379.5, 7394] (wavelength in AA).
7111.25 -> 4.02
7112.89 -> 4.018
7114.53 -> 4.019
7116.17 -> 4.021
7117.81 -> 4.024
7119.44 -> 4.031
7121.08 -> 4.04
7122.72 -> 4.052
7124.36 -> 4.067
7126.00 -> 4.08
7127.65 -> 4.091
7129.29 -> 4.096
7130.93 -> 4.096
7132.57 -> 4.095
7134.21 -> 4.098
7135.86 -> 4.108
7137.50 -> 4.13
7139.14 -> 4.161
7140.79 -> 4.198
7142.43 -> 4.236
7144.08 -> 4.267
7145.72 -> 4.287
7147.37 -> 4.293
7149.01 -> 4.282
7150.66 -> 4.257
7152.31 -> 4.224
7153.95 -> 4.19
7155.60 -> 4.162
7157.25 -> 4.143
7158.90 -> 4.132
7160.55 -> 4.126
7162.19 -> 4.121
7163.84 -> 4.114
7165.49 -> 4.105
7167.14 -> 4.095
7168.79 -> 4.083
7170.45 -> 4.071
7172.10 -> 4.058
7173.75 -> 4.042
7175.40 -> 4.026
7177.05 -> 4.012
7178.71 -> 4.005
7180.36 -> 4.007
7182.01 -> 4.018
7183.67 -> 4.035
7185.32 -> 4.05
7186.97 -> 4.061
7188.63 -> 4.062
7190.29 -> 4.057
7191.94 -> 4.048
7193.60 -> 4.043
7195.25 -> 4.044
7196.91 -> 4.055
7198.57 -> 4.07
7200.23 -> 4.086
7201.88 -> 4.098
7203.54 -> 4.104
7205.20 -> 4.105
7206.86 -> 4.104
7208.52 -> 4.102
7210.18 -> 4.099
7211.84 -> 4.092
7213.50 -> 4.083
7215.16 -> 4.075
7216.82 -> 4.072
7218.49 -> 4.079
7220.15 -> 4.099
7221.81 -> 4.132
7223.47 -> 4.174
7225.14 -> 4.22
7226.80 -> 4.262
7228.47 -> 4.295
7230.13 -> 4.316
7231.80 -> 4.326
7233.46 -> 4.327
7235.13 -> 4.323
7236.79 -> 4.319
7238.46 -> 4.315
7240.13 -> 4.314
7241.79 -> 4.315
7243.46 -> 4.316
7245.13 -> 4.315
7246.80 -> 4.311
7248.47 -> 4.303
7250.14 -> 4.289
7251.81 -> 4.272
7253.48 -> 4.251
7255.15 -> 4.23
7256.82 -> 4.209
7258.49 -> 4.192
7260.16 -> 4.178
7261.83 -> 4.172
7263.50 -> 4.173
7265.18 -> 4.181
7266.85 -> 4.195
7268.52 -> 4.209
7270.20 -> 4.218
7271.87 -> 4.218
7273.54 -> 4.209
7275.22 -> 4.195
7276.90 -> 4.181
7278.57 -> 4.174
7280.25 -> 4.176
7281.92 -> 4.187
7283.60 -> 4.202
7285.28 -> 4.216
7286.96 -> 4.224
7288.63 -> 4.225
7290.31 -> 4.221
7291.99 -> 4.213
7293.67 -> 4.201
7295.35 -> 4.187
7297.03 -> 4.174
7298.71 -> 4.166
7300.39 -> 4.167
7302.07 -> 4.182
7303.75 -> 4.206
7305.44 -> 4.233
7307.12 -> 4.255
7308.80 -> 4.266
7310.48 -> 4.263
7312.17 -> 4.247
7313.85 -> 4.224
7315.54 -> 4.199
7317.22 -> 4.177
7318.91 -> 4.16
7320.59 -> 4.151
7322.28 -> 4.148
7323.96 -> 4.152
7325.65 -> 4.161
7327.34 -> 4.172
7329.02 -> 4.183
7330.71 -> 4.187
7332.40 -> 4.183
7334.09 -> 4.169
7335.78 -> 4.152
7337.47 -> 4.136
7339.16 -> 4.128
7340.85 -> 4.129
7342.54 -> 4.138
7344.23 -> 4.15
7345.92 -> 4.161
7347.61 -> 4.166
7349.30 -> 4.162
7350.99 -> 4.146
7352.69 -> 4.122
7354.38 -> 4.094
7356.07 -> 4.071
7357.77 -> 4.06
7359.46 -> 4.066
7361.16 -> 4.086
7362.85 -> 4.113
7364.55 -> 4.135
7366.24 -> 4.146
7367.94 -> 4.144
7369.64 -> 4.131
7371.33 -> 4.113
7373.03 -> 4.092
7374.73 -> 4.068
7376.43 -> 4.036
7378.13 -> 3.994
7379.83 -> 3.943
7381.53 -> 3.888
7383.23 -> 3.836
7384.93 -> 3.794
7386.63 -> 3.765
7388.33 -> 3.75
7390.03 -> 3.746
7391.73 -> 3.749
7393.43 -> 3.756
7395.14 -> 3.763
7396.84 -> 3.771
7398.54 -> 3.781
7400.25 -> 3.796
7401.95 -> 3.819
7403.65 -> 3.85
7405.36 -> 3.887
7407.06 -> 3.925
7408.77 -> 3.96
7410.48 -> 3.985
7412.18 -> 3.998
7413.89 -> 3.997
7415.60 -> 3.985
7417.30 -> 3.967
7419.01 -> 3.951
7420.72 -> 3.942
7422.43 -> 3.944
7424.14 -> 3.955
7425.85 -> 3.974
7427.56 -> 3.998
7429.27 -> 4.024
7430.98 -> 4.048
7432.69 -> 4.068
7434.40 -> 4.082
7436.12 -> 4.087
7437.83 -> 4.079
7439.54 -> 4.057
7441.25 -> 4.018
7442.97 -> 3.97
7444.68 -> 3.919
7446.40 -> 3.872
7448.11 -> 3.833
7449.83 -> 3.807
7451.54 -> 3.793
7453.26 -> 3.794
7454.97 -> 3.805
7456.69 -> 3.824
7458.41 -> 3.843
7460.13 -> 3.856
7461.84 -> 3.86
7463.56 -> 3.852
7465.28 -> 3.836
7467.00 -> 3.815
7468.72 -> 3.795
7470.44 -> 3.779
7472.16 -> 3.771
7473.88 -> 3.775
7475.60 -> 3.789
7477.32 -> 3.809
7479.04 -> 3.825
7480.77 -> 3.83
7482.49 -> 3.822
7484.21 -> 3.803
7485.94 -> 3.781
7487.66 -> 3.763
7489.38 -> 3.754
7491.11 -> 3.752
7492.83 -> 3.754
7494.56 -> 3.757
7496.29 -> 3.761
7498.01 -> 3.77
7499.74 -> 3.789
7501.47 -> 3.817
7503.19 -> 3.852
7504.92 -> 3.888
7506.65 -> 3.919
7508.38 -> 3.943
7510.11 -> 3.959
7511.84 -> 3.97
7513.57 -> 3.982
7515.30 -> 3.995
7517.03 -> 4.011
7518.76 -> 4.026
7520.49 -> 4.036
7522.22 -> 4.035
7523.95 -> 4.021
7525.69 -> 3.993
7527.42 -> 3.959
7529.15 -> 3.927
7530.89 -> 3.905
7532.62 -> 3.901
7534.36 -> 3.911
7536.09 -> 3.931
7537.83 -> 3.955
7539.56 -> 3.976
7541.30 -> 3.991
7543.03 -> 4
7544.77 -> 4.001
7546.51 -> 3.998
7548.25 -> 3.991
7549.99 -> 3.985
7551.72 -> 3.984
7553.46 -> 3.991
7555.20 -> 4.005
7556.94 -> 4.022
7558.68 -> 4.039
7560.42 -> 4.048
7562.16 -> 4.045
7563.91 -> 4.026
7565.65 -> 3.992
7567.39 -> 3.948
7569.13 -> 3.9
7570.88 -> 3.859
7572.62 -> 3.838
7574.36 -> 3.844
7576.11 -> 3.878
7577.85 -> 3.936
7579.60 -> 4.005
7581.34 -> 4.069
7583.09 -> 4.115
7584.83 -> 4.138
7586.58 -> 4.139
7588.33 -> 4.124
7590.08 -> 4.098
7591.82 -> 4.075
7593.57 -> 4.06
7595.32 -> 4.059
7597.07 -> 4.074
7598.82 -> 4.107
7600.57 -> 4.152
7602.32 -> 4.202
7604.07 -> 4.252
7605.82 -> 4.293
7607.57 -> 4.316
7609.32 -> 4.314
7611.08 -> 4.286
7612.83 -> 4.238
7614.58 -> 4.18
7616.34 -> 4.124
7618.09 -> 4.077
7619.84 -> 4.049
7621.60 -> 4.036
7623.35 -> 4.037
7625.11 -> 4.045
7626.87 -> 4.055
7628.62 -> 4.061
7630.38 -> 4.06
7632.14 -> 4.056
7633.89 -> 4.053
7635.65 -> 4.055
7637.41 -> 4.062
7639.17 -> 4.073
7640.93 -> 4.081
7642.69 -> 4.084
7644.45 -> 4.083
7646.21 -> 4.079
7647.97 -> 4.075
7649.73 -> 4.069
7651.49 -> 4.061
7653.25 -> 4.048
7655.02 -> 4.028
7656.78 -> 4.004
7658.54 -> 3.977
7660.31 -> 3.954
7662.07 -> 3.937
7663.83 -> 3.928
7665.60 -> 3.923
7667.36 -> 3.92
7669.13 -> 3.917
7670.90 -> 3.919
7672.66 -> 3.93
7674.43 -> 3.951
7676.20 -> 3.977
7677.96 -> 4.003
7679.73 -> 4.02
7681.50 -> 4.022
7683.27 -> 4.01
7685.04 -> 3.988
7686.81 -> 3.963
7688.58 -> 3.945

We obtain 0.08 mag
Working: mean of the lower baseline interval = 4.11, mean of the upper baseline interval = 4.06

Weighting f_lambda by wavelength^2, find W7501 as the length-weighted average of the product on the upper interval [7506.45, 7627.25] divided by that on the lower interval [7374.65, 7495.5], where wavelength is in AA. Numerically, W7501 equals 1.1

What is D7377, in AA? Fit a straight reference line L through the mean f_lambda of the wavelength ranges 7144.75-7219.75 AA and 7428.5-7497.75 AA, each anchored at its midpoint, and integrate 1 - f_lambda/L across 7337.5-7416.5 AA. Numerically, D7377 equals -1.1 AA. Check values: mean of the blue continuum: 4.1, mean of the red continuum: 3.86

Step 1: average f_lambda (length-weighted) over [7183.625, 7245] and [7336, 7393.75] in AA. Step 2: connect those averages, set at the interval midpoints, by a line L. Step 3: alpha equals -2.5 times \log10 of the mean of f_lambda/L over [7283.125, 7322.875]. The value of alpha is -0.03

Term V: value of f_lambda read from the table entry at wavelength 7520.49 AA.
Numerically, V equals 4.036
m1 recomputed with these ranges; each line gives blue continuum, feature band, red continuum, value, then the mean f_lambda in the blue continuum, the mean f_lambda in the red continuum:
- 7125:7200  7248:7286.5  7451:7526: -0.05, 4.11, 3.85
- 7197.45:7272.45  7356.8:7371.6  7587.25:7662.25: 0.02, 4.2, 4.1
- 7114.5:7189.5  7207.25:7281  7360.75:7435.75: -0.04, 4.11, 3.95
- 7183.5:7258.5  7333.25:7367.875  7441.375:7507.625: -0.04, 4.18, 3.82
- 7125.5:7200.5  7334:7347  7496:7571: -0.03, 4.11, 3.96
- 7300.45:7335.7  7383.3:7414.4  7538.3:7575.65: 0.08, 4.19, 3.97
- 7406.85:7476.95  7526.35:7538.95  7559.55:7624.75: 0.02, 3.92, 4.08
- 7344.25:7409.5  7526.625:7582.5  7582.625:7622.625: 0.04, 3.97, 4.15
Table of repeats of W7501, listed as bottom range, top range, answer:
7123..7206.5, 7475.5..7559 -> 1.05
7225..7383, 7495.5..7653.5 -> 1.03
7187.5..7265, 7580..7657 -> 1.09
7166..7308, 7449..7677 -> 1.04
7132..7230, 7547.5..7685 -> 1.10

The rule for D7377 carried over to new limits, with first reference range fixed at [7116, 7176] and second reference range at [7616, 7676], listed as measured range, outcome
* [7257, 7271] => -0.30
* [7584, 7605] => -0.47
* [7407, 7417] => 0.23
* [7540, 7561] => 0.20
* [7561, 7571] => 0.17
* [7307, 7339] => -0.74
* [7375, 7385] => 0.36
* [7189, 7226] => 0.21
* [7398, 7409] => 0.59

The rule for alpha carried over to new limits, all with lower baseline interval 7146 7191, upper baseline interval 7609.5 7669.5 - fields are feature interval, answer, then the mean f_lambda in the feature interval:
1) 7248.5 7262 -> -0.035 mag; 4.23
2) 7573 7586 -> 0.018 mag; 4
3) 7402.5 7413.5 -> 0.040 mag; 3.93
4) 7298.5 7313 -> -0.034 mag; 4.22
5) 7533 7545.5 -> 0.027 mag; 3.96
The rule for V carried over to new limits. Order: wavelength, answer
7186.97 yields 4.061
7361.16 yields 4.086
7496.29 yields 3.761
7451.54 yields 3.793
